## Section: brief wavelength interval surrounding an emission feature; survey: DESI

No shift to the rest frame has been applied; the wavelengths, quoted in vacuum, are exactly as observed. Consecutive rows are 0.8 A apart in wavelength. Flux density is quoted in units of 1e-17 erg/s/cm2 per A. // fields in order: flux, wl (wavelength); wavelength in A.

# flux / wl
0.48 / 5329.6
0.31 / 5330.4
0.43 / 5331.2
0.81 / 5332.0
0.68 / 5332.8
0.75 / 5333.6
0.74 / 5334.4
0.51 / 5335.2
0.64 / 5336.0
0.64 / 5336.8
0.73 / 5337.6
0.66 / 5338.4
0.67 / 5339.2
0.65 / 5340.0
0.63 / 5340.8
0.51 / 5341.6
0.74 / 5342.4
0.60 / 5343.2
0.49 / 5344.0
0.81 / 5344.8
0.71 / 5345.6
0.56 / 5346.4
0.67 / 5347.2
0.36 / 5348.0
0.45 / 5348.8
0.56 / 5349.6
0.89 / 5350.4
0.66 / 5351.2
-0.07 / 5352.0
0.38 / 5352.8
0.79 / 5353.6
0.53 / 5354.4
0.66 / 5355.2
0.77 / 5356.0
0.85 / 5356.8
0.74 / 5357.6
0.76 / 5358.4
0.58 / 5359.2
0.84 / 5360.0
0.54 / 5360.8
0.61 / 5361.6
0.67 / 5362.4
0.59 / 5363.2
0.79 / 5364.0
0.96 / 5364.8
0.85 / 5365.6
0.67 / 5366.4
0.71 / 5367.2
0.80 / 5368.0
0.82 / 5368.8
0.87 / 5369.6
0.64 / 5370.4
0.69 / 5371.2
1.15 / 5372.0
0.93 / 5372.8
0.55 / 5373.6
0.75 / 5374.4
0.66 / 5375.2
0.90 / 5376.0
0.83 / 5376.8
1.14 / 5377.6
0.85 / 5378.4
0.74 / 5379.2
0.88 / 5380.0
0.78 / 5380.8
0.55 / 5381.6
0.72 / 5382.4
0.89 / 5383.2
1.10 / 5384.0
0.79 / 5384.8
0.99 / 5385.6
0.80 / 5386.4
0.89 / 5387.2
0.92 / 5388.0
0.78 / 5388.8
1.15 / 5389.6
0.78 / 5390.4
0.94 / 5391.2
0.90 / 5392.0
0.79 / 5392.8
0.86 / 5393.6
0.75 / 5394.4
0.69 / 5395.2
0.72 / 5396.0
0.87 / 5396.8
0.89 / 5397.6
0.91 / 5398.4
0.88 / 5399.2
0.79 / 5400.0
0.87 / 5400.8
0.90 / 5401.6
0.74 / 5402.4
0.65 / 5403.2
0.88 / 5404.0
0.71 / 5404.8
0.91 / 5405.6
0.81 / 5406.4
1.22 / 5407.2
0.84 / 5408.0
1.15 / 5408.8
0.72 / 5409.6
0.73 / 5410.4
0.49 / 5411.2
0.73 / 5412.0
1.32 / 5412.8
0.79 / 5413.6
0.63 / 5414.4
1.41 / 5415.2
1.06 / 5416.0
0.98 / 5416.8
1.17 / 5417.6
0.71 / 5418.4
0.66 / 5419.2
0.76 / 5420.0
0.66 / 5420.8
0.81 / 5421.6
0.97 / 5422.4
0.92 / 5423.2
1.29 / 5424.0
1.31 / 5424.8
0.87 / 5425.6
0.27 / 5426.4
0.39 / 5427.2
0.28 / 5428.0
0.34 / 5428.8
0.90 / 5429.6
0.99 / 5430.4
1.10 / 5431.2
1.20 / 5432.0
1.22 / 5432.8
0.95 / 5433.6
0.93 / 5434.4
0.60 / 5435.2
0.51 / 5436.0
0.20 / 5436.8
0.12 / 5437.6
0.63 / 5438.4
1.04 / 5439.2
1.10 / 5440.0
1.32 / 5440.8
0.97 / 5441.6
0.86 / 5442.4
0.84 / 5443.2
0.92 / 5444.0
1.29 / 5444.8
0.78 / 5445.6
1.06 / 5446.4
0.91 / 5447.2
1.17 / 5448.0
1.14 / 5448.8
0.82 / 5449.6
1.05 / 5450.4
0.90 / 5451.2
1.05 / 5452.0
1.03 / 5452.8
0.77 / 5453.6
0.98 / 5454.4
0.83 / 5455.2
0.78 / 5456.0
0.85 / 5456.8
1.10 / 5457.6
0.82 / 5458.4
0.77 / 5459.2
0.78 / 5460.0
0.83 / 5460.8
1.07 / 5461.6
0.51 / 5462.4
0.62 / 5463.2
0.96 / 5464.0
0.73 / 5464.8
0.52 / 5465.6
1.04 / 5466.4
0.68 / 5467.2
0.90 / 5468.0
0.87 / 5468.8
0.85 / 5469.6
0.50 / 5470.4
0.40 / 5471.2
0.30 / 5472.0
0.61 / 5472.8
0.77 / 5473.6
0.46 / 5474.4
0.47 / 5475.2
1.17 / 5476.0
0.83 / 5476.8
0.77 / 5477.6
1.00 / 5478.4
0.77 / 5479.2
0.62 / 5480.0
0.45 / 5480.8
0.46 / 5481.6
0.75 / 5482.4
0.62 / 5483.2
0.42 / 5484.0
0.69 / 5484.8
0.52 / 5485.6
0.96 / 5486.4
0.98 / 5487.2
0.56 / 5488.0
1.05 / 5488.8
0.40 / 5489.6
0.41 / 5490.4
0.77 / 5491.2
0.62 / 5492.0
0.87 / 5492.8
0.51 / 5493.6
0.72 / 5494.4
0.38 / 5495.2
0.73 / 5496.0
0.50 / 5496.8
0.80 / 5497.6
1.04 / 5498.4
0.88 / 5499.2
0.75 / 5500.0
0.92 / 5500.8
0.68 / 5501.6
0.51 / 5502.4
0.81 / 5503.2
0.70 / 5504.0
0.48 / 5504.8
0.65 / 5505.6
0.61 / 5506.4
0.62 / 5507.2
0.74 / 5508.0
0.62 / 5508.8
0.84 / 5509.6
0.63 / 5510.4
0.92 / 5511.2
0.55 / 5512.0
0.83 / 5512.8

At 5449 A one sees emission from C IV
